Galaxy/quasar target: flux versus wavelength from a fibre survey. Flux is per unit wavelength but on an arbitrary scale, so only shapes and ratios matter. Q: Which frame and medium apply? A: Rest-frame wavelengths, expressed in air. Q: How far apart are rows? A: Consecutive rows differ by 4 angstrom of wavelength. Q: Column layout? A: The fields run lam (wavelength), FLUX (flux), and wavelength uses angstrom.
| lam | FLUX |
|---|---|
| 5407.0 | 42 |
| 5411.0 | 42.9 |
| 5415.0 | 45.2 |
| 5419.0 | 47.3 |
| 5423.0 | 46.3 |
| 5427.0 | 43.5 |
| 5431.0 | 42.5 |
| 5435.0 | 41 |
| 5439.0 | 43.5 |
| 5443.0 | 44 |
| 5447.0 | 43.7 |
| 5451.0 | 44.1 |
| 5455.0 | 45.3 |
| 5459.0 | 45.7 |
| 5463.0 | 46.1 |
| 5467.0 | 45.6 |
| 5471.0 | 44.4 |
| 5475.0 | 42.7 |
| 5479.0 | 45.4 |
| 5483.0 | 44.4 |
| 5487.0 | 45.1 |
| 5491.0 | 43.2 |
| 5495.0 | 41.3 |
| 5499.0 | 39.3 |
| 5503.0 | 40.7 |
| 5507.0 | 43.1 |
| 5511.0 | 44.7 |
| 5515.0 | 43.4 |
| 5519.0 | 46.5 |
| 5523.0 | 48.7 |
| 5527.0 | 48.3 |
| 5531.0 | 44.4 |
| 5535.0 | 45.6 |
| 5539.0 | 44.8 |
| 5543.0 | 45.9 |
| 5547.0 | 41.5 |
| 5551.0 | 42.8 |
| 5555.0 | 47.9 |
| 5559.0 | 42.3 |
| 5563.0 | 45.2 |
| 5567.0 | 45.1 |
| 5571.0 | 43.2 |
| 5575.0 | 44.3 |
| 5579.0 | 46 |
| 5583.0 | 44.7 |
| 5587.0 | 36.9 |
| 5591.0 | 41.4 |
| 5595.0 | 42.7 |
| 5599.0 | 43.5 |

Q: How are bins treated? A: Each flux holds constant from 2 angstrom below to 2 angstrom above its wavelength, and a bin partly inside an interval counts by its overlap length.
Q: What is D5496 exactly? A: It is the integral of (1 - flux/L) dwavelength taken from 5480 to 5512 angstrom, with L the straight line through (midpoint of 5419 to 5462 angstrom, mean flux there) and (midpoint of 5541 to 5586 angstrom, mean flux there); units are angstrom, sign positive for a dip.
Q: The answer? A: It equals 1.1 angstrom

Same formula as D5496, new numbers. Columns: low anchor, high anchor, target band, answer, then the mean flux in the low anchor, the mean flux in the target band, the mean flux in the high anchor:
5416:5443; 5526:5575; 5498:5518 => 0.83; 44.1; 42.6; 44.7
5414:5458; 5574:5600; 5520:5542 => -1.56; 44.2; 46.3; 42.7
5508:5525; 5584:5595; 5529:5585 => -2.49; 45.7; 44.5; 40.3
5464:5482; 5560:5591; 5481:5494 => 0.13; 44.6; 44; 43.4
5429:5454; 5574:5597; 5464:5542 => -2.52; 43.2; 44.3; 42.6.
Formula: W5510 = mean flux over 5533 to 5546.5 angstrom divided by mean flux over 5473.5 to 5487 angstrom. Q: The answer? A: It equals 1.0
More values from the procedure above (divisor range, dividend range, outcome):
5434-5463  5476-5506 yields 0.97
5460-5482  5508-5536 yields 1.02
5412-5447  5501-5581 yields 1.01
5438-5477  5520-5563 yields 1.02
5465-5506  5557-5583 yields 1.03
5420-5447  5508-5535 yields 1.05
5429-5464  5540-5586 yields 1.01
